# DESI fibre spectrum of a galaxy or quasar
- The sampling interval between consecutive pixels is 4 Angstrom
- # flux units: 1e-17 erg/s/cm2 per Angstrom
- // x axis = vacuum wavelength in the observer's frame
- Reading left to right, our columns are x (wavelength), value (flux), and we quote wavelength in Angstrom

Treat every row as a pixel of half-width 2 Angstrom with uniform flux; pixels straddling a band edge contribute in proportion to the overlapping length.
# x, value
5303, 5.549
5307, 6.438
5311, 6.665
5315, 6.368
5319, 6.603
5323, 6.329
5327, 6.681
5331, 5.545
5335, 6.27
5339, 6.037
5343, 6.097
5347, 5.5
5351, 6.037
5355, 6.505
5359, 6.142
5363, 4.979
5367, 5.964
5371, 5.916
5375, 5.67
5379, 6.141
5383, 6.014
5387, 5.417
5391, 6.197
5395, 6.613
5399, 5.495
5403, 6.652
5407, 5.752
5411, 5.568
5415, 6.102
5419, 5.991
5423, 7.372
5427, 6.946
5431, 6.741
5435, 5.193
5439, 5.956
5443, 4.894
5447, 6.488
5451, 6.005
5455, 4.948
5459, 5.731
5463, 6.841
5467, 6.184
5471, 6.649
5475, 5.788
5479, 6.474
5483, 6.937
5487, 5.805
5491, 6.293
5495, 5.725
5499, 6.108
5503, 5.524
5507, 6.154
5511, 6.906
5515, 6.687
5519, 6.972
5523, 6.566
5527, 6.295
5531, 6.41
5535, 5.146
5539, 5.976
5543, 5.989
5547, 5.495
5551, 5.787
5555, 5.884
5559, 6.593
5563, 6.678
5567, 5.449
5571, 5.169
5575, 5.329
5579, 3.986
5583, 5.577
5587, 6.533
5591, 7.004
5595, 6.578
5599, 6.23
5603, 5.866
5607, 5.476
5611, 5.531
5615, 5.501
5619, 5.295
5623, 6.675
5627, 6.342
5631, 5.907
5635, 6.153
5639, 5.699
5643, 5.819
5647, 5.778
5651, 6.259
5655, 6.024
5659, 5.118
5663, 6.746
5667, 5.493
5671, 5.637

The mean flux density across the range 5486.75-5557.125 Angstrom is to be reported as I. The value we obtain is 6.1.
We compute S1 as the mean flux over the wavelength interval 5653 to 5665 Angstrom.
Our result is 5.96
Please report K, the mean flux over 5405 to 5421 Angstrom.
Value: 5.85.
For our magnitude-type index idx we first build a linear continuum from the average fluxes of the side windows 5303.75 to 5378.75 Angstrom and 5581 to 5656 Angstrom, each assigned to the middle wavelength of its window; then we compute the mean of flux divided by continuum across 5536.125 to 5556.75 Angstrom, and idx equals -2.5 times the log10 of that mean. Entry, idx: 0.04 mag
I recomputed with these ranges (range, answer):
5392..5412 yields 6.05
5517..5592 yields 5.92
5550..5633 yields 5.88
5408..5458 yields 6.01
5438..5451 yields 5.8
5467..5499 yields 6.23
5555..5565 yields 6.49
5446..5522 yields 6.22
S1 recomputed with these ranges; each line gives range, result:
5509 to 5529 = 6.69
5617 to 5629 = 6.1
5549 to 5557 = 5.84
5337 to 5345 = 6.07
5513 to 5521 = 6.83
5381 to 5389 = 5.72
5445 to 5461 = 5.79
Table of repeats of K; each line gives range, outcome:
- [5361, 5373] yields 5.62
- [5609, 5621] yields 5.44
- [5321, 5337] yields 6.21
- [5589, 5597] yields 6.79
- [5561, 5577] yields 5.66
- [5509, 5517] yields 6.8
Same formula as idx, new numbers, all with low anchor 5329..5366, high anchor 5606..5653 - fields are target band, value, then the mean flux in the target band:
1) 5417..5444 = -0.055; 6.2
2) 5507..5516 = -0.135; 6.67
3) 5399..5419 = -0.012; 5.96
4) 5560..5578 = 0.051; 5.62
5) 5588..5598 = -0.143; 6.71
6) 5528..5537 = 0.009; 5.84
